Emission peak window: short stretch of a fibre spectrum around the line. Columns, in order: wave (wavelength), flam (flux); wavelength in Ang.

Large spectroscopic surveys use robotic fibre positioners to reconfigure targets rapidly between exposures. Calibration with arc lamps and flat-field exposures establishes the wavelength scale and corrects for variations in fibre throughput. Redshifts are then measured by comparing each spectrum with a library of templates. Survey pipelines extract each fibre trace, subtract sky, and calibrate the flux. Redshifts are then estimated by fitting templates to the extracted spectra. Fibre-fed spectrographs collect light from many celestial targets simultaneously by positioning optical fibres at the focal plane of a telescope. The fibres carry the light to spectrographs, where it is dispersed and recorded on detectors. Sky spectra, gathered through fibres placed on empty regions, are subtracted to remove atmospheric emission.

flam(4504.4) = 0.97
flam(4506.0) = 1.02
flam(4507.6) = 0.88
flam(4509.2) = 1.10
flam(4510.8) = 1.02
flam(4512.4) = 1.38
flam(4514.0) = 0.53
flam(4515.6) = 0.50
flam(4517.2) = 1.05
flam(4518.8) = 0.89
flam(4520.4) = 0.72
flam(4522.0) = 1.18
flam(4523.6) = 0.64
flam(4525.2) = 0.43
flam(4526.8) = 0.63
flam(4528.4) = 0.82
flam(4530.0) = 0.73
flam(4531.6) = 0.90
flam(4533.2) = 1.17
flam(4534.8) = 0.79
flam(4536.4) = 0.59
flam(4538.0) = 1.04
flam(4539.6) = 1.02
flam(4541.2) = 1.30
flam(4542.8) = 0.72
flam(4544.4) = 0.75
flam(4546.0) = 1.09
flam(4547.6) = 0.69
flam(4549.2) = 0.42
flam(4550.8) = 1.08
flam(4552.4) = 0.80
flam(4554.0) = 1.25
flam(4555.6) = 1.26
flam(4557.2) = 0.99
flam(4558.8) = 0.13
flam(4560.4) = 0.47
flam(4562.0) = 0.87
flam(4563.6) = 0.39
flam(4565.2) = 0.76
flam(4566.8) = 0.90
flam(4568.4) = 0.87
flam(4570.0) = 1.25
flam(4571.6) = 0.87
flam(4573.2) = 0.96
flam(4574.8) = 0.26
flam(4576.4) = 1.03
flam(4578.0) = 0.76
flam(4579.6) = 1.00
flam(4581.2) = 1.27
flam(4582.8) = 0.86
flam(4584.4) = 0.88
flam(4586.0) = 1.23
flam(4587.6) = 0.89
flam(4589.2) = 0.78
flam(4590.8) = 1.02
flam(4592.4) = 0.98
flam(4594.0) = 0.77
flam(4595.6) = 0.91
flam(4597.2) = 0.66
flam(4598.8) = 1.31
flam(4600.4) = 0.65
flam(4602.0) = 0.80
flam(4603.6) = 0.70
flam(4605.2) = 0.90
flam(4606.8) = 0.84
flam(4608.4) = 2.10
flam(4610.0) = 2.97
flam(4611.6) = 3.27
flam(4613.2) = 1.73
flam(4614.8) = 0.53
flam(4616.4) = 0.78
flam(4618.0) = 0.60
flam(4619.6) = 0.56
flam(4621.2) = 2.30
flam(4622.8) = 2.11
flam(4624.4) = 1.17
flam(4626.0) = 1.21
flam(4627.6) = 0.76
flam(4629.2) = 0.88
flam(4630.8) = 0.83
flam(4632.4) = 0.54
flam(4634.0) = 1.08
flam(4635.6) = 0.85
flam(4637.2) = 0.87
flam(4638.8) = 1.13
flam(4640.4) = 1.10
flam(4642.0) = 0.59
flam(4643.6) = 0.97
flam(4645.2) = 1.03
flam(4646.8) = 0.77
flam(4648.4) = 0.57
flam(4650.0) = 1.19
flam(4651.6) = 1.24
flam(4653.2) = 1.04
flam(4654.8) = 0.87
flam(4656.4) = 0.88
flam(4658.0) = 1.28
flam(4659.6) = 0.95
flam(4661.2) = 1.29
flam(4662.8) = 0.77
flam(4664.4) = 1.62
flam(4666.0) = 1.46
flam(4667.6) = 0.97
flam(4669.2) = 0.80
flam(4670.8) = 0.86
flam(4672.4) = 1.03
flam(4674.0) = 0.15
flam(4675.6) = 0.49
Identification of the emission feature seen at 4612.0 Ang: Mg II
